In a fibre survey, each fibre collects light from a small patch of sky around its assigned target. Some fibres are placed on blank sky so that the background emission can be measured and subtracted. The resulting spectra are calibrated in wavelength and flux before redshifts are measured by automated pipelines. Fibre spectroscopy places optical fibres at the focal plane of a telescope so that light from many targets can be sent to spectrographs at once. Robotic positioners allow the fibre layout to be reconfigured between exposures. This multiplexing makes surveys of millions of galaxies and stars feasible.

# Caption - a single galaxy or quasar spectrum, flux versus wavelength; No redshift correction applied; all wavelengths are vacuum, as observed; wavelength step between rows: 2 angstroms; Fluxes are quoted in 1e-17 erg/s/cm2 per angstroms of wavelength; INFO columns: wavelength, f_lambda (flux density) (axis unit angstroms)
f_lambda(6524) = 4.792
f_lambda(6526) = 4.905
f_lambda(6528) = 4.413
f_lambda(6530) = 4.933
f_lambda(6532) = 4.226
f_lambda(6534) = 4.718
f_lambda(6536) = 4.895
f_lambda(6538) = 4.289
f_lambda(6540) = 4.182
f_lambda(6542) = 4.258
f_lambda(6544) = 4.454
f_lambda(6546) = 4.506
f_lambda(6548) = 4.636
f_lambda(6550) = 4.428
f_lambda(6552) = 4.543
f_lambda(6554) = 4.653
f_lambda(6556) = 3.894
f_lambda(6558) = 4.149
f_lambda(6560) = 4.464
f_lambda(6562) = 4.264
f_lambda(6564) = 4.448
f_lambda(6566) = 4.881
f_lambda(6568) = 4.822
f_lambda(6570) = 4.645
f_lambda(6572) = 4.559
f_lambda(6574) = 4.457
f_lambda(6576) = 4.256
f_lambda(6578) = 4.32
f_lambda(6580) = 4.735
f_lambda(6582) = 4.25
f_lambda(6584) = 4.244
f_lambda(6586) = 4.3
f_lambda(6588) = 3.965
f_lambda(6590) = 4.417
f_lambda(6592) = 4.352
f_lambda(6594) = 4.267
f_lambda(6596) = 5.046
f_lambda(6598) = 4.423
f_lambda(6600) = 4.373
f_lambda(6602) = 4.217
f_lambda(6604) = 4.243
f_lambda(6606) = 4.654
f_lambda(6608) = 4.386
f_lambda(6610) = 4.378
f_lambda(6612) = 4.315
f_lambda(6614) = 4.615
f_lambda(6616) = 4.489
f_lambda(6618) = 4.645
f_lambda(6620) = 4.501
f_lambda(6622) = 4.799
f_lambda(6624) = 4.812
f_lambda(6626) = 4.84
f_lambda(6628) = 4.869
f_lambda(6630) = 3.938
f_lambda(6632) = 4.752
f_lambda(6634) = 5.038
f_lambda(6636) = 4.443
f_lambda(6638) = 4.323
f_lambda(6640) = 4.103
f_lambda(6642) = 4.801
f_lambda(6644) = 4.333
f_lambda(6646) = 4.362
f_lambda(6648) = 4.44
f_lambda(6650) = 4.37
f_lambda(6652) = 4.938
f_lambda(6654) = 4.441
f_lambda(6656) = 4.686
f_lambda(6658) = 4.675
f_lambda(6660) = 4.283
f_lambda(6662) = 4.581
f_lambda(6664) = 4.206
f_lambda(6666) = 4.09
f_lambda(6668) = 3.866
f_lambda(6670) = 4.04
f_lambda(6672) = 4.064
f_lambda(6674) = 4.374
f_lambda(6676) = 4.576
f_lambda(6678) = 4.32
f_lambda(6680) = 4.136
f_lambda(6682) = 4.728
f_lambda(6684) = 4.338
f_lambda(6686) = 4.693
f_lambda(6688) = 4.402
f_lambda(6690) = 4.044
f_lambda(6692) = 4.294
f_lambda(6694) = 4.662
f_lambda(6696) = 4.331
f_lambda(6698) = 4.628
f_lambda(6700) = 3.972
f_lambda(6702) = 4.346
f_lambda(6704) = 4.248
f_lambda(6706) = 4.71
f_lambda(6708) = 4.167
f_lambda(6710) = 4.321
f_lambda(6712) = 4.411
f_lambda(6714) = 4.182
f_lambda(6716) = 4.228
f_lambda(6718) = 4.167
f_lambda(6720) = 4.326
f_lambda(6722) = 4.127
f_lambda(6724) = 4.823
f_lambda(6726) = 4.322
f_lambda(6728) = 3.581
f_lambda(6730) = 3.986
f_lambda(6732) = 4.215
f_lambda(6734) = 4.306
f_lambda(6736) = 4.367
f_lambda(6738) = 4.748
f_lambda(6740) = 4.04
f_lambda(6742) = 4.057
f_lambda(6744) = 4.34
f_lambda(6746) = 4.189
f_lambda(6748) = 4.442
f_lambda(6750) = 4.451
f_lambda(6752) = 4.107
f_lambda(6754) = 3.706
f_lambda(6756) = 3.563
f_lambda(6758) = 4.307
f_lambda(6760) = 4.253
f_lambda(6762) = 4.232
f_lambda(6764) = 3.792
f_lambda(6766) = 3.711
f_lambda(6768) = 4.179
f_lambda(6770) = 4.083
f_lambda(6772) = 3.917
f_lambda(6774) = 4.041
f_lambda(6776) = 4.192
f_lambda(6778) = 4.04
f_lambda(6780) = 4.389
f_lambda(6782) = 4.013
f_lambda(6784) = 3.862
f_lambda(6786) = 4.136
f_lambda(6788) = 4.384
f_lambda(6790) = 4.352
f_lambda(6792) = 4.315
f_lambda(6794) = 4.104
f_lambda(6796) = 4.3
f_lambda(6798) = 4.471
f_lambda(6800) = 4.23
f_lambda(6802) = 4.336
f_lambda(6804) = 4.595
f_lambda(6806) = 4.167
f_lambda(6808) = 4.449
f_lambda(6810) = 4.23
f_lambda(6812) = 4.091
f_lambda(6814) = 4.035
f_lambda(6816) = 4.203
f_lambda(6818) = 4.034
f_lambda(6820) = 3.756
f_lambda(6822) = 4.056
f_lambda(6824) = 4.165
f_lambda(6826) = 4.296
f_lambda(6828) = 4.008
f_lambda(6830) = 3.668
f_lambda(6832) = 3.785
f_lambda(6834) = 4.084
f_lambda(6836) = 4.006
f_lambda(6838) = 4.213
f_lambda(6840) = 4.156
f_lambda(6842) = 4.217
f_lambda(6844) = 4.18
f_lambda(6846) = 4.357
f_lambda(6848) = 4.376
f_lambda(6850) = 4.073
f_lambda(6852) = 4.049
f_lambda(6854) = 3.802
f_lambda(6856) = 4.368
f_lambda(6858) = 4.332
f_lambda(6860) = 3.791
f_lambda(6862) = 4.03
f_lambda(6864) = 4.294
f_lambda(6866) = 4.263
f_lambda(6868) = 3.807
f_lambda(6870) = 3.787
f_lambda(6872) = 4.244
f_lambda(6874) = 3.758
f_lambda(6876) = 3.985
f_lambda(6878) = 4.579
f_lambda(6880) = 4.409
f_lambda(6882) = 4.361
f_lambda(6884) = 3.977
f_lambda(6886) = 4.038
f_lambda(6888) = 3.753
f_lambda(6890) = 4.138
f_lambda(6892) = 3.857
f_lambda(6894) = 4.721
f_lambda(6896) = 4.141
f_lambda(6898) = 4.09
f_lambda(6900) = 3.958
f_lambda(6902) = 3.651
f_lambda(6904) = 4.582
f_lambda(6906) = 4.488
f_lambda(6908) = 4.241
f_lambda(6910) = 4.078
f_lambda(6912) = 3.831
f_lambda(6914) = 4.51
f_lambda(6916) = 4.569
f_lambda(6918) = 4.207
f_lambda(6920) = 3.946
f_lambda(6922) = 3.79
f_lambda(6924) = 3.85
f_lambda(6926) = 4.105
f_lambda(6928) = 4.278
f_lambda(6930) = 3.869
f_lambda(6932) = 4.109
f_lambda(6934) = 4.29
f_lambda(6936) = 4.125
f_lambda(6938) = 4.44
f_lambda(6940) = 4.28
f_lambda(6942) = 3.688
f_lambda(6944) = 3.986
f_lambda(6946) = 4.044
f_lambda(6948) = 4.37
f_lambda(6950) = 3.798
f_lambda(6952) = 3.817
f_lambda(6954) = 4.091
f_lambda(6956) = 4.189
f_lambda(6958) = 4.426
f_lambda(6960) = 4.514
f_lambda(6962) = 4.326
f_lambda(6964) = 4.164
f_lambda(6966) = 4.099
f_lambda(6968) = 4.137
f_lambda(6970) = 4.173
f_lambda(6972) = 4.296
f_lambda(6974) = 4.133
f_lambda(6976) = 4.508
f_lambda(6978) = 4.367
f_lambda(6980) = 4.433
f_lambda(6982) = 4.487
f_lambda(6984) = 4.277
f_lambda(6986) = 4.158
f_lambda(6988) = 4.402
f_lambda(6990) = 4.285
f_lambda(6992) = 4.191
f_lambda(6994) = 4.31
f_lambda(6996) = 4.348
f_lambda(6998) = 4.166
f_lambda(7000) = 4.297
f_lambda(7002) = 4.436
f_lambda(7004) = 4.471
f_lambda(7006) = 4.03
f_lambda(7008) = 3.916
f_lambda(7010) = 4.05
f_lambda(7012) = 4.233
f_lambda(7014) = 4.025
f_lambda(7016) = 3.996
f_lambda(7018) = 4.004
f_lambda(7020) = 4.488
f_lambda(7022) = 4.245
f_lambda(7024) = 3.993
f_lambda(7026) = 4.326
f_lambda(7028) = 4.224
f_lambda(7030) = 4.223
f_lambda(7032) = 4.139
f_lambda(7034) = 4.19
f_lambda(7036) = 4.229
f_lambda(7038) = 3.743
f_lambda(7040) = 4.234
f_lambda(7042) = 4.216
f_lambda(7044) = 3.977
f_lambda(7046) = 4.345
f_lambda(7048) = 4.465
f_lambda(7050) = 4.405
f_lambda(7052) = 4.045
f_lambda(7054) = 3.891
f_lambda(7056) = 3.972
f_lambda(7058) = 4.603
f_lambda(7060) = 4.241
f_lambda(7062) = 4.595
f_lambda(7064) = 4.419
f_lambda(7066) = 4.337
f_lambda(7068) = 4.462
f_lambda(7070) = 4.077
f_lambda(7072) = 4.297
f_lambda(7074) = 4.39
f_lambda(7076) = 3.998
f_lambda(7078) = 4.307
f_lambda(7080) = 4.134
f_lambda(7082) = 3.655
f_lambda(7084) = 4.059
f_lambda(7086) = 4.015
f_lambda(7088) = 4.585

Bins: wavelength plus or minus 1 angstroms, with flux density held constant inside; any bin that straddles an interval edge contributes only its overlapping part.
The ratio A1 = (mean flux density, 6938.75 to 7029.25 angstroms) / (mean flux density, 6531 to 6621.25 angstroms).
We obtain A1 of 0.95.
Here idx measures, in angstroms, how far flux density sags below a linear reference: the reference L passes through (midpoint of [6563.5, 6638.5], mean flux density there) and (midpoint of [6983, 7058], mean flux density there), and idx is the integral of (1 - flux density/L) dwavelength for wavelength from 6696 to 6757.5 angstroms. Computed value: 2.39 angstroms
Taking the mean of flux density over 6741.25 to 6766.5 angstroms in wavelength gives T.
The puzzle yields 4.1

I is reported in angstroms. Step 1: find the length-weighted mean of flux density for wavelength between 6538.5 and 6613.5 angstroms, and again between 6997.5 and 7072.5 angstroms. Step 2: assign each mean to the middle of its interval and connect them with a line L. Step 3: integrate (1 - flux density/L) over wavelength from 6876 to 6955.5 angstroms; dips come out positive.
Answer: 2.5 angstroms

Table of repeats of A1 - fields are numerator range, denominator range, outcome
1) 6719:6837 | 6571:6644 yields 0.93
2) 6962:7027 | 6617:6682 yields 0.95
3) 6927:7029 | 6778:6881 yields 1.01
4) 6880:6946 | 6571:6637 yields 0.92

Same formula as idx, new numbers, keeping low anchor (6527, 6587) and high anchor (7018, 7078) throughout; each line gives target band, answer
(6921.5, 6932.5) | 0.7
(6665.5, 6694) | 0.7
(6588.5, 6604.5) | 0.1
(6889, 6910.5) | 0.6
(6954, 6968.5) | 0.0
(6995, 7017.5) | 0.4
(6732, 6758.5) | 1.0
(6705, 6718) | 0.2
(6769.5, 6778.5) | 0.6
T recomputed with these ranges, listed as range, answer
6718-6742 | 4.25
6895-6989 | 4.18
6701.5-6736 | 4.26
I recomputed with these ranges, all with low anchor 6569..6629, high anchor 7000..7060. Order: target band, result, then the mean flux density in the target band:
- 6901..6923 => 0.5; 4.17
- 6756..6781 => 1.6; 4.07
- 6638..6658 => -0.2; 4.5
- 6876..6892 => 0.5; 4.15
